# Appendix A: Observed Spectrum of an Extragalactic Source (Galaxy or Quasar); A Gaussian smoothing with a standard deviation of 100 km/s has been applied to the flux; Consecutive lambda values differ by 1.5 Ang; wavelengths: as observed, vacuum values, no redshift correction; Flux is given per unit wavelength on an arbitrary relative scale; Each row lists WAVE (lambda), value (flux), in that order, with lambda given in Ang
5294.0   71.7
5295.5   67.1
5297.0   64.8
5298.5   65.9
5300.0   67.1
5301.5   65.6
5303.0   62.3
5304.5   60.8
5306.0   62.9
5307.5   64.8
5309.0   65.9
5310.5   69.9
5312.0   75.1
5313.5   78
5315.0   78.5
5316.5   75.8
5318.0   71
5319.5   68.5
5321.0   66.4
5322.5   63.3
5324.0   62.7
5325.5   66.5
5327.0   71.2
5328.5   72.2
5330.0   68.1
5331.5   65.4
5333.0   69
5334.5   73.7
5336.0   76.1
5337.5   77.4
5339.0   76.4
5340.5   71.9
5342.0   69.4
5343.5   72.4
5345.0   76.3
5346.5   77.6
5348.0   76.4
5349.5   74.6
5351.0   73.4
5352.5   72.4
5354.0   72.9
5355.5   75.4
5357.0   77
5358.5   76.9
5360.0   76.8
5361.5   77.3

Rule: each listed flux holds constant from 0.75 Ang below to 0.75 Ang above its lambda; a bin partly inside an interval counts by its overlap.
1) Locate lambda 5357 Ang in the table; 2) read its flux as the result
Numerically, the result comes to 77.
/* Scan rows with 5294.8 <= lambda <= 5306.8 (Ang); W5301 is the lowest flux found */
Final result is 60.8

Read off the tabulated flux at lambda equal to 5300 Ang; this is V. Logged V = 67.1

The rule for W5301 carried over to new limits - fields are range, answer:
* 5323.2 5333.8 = 62.7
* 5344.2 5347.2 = 76.3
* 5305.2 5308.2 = 62.9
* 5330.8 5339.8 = 65.4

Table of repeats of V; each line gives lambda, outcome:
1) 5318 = 71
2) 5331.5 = 65.4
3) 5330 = 68.1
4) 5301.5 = 65.6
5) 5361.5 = 77.3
